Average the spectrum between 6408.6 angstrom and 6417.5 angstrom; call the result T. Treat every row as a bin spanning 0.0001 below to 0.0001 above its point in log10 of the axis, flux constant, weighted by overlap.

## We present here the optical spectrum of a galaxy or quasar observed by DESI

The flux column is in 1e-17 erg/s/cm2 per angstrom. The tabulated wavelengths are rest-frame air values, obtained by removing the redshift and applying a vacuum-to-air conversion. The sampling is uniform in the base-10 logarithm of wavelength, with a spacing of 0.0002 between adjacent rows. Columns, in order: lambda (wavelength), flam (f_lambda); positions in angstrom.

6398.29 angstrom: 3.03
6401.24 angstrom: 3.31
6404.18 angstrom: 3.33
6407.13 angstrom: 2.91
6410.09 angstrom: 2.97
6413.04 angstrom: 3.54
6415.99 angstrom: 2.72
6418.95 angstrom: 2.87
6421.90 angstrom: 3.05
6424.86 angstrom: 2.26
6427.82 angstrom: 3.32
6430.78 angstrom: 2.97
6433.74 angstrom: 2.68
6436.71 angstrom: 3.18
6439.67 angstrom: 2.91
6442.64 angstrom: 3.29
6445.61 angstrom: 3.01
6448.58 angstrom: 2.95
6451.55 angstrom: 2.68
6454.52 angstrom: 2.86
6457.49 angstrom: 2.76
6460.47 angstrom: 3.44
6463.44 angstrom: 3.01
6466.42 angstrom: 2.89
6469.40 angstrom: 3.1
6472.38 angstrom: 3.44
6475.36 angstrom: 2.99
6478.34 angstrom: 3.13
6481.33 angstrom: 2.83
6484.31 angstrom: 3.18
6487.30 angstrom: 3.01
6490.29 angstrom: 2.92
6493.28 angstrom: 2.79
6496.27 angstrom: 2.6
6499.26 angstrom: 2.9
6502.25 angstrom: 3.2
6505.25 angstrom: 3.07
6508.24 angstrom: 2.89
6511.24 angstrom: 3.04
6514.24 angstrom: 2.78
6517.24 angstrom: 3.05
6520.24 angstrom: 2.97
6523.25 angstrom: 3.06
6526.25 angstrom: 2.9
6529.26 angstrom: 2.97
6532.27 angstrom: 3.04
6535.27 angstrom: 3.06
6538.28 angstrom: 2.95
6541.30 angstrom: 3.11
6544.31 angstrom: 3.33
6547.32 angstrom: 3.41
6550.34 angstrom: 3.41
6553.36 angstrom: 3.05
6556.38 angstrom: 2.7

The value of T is 3.07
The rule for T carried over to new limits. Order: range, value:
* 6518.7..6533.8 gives 2.99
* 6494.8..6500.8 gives 2.76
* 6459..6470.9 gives 3.11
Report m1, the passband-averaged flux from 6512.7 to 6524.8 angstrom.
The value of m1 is 2.96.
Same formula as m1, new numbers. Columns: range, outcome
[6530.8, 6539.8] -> 3.02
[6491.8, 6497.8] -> 2.7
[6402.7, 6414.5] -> 3.19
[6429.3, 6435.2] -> 2.83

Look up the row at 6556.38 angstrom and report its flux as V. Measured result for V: 2.7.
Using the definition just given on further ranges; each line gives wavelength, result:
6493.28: 2.79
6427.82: 3.32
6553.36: 3.05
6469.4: 3.1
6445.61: 3.01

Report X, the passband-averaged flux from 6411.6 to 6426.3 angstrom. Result 2.89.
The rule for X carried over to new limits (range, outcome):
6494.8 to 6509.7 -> 2.93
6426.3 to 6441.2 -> 3.01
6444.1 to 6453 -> 2.88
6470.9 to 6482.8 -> 3.1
